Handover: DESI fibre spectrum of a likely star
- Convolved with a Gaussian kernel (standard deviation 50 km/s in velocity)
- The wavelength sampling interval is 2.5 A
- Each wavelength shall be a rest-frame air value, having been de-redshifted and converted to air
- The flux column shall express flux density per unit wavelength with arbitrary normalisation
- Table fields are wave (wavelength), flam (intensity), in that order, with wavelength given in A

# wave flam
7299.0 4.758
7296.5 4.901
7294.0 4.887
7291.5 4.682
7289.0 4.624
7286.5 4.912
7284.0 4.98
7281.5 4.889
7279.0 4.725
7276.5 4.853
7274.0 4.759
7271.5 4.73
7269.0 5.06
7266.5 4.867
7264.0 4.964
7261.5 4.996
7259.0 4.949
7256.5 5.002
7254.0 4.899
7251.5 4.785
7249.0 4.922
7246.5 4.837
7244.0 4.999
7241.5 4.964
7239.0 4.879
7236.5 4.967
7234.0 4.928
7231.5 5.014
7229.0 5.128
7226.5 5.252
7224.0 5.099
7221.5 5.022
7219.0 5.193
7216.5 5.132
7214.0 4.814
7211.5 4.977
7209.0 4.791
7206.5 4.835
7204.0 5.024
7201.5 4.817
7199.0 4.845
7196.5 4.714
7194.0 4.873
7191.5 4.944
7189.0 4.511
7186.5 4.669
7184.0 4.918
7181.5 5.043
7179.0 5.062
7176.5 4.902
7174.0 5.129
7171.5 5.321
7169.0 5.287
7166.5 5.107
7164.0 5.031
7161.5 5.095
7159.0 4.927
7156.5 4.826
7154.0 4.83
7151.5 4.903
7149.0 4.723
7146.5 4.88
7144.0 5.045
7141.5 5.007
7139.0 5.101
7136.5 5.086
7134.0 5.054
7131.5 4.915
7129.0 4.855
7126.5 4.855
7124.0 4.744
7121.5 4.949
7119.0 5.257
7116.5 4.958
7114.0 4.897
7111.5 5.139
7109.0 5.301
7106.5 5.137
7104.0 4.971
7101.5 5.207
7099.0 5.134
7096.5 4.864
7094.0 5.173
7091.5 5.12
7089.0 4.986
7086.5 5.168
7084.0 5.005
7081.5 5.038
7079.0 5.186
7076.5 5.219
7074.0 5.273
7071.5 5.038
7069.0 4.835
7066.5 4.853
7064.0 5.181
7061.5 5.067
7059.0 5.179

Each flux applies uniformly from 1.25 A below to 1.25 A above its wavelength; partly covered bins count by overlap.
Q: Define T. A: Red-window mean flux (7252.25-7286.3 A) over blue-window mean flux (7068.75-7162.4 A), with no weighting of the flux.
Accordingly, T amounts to 1.0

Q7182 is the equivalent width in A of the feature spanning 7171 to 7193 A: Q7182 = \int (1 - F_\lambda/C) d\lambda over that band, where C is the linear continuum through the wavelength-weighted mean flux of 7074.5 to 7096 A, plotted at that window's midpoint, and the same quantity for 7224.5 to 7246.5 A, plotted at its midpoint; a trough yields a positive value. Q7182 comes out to 0.50 A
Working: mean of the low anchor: 5.11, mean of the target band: 4.93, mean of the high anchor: 5.01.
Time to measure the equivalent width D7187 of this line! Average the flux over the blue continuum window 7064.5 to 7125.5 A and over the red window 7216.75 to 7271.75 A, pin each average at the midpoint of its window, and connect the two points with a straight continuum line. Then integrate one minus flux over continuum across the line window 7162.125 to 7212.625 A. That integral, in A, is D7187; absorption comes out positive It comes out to 0.7 A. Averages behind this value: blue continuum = 5.06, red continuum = 4.98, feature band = 4.94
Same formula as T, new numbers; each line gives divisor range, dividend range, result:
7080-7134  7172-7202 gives 0.97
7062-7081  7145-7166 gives 0.97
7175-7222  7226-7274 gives 1.01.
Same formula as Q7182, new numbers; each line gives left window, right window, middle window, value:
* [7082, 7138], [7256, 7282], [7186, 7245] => 0.0 A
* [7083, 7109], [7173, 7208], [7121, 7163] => 0.5 A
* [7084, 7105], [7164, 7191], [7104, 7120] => -0.1 A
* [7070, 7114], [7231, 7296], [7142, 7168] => 0.4 A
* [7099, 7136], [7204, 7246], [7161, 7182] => -0.4 A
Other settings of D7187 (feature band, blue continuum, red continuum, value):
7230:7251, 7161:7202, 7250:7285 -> -0.1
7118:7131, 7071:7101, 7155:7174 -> 0.4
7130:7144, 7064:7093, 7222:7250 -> 0.0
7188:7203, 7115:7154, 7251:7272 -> 0.4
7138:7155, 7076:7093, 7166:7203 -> 0.3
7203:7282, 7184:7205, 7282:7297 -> -2.1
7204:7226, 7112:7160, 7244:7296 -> -0.4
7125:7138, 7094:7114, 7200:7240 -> 0.3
